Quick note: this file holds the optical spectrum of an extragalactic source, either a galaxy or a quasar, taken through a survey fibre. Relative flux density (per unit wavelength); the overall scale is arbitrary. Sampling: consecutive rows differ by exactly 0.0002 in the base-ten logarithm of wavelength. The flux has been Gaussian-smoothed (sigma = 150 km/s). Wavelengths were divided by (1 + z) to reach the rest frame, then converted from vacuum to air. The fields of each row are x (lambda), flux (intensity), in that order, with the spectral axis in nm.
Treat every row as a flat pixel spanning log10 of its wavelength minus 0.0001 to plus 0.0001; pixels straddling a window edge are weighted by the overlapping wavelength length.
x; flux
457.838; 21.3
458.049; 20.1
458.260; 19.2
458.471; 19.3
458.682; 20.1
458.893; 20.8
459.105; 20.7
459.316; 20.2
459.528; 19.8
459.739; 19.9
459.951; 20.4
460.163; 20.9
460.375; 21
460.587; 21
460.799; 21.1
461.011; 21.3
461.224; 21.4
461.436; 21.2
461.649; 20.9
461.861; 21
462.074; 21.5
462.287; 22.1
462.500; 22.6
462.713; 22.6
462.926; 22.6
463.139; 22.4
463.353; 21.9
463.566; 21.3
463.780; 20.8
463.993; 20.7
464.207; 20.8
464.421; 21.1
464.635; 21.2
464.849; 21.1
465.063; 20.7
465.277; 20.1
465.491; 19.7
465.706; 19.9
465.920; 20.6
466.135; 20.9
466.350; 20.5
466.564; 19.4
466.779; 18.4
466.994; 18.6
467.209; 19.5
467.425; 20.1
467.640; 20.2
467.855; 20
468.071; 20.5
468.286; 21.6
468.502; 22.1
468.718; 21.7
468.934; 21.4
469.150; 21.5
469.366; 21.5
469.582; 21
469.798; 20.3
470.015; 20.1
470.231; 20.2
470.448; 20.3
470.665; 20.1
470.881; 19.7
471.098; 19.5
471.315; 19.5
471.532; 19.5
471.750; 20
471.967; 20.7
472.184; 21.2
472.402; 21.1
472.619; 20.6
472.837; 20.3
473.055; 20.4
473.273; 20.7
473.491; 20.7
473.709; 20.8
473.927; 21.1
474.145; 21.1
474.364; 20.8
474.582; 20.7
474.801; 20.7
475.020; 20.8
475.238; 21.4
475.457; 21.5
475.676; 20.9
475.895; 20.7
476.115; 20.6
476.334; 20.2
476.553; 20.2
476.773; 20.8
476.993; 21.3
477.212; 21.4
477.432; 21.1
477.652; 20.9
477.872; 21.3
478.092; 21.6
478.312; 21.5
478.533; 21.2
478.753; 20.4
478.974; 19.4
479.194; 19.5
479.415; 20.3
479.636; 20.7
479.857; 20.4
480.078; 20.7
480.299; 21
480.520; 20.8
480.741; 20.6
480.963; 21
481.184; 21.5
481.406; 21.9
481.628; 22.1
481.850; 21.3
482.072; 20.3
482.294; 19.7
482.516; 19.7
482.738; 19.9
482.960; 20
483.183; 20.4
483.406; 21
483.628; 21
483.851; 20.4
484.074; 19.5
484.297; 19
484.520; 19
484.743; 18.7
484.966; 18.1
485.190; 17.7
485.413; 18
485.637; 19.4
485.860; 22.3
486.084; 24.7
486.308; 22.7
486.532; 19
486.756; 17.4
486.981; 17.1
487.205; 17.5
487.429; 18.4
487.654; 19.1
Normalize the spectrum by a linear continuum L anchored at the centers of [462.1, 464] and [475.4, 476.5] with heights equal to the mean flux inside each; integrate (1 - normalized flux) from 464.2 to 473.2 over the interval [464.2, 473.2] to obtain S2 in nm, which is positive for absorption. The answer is 0.41 nm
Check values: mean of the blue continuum 21.9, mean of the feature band 20.4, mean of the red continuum 20.7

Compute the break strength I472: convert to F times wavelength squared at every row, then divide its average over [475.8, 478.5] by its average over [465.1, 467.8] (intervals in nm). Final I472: 1.1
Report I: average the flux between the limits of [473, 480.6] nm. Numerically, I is 20.8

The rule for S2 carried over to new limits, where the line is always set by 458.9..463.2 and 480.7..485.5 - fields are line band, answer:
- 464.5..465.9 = 0.035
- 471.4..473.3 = 0.012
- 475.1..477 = -0.038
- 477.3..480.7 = -0.079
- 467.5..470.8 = -0.006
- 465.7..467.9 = 0.114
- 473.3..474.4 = -0.020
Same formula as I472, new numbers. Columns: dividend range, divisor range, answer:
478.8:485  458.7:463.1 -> 1.05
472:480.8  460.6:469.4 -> 1.04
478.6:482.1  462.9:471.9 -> 1.07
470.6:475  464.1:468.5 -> 1.04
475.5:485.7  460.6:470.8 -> 1.04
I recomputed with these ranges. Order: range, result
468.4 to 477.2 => 20.7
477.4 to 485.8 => 20.3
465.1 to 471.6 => 20.3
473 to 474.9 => 20.8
